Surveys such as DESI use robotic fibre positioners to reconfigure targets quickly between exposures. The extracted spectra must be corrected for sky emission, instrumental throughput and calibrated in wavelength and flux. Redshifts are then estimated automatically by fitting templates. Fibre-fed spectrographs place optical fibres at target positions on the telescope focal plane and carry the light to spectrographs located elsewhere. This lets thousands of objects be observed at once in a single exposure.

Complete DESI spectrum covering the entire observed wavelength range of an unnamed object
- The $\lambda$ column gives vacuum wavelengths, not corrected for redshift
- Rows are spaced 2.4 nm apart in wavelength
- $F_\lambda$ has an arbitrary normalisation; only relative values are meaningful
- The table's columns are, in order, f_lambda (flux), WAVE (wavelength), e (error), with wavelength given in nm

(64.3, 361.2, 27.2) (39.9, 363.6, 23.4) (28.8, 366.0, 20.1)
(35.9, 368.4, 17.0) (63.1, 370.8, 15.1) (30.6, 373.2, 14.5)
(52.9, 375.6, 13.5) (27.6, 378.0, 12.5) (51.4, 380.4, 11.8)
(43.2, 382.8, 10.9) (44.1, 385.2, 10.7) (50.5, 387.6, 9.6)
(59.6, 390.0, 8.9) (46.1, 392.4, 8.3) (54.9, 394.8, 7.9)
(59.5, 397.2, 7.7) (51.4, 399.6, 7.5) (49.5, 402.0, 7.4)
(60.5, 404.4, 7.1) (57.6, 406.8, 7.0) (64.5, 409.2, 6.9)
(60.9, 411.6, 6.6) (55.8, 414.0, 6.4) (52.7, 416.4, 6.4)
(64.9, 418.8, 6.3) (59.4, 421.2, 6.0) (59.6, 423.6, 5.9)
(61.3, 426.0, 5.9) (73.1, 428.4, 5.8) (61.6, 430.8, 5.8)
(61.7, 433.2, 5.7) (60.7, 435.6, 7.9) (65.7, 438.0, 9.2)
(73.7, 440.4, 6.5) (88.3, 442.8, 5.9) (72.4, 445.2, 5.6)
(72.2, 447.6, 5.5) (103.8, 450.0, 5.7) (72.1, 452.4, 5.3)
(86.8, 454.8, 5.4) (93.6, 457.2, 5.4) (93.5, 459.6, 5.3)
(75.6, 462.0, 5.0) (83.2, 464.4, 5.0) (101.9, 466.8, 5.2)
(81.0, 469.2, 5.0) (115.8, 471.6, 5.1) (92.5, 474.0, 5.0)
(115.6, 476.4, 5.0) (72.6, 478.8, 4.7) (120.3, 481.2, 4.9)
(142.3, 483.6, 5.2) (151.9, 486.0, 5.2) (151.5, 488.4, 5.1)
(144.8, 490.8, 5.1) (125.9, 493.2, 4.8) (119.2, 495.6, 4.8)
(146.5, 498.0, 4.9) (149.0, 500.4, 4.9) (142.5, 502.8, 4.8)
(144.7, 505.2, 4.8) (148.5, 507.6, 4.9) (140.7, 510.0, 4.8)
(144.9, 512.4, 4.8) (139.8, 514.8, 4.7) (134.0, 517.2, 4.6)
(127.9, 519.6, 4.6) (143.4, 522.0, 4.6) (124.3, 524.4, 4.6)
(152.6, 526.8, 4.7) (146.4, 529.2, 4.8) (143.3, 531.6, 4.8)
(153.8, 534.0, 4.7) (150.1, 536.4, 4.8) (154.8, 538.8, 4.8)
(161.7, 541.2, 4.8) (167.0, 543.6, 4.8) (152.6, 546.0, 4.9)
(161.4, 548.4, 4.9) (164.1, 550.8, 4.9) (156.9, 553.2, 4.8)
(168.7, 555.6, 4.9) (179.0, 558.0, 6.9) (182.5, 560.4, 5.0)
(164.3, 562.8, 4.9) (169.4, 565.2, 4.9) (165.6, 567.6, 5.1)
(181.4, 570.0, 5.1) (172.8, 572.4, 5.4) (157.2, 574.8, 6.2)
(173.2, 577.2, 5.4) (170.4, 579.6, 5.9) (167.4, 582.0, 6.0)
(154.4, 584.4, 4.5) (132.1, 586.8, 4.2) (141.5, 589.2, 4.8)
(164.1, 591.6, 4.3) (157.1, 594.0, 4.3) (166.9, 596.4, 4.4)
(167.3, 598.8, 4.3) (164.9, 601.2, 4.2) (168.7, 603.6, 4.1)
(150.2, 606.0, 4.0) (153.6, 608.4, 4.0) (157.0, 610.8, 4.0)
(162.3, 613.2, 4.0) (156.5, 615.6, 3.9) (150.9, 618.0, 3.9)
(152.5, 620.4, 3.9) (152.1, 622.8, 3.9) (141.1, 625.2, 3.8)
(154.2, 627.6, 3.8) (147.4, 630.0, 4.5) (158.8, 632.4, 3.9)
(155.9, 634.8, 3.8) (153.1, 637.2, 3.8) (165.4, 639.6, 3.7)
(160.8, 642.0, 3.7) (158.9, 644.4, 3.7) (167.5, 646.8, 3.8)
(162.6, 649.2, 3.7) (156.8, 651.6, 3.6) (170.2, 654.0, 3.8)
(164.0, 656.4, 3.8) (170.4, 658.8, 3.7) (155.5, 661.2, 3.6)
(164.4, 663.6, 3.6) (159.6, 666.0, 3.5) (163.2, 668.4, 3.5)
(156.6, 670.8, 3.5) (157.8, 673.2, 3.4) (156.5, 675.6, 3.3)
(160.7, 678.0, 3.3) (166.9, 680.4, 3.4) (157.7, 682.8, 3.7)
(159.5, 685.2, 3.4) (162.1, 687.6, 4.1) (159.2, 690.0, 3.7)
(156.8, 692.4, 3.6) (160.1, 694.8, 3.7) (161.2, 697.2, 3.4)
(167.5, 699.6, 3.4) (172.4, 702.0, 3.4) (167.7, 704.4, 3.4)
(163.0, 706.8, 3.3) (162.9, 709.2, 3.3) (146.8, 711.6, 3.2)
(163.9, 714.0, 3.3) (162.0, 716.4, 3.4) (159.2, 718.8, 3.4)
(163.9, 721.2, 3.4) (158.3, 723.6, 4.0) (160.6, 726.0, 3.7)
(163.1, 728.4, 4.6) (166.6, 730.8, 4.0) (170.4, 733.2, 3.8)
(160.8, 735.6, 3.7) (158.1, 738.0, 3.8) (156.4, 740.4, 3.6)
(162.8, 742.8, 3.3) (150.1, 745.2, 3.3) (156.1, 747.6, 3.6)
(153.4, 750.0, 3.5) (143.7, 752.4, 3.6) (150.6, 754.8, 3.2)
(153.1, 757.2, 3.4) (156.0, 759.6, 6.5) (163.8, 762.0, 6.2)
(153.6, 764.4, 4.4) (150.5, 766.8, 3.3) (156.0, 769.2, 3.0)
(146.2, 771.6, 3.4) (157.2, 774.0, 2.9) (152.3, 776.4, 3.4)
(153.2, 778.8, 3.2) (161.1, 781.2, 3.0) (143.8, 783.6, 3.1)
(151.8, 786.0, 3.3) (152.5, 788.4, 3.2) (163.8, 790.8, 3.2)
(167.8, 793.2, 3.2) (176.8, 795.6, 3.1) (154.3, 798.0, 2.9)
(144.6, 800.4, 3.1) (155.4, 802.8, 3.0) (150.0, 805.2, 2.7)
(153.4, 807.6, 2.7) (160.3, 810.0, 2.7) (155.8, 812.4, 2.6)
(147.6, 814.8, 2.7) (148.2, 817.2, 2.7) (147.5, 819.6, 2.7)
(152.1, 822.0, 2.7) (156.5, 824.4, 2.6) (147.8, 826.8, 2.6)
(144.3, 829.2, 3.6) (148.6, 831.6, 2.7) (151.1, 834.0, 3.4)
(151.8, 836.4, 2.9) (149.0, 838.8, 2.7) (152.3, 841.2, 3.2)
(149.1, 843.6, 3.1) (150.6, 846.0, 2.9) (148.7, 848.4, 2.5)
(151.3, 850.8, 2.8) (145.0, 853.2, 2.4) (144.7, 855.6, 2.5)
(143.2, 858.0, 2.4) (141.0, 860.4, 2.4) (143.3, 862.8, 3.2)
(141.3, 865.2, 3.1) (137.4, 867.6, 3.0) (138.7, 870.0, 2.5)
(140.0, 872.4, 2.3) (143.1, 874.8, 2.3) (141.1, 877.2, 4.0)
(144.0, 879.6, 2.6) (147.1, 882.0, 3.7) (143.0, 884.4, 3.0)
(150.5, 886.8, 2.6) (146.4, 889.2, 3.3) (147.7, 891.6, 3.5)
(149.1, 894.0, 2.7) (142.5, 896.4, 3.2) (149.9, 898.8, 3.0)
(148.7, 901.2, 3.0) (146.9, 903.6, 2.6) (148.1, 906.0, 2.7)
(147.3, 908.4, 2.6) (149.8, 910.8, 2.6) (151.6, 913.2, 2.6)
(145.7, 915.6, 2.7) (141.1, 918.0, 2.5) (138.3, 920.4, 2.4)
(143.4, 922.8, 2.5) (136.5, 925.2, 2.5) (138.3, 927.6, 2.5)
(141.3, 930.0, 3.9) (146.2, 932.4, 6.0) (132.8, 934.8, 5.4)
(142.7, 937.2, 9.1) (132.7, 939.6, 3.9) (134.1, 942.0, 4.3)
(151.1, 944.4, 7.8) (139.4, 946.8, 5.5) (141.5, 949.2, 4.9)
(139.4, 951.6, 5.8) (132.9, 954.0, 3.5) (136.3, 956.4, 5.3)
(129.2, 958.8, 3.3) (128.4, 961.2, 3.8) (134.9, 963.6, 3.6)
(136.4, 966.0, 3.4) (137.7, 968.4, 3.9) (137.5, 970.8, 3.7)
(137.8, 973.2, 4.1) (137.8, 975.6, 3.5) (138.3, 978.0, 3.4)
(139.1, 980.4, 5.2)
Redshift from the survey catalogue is 0.21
